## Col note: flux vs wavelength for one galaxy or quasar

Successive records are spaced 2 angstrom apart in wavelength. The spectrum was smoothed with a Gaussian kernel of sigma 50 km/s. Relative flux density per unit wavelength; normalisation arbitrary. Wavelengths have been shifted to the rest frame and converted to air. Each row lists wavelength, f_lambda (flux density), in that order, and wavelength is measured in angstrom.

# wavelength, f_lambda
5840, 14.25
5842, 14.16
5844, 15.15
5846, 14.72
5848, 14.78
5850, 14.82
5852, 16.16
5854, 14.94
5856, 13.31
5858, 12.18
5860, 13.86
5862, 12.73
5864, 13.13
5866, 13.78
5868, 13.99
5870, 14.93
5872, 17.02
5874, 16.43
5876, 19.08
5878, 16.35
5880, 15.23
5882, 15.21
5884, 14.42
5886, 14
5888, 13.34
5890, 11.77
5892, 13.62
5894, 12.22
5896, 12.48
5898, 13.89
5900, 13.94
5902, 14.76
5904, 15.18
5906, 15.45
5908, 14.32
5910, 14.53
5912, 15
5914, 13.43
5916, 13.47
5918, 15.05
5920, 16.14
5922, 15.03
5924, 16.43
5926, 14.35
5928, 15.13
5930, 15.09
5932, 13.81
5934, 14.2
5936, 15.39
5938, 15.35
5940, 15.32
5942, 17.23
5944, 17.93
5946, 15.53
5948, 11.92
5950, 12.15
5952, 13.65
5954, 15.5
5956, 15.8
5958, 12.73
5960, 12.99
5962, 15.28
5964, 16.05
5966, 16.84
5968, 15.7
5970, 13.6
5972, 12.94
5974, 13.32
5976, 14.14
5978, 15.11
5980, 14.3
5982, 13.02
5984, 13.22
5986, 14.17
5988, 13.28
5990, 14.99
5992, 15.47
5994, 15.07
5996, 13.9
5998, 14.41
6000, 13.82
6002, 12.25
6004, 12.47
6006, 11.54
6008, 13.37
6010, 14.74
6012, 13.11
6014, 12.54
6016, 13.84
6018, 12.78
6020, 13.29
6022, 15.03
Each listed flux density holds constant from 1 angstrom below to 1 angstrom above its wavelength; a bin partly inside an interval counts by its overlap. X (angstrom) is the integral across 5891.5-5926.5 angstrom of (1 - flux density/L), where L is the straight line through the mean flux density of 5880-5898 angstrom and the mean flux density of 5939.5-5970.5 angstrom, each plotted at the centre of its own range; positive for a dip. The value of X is -1.2 angstrom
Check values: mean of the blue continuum 13.5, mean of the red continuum 14.9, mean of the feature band 14.4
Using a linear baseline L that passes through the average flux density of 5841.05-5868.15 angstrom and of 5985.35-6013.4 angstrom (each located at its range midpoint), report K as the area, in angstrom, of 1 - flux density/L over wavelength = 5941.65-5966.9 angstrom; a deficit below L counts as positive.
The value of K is -1.8 angstrom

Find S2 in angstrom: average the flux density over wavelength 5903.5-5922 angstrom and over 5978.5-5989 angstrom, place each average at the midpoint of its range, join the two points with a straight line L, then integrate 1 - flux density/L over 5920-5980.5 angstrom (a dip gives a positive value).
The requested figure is -2.6 angstrom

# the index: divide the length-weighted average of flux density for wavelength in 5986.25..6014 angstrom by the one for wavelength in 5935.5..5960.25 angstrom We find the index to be 0.93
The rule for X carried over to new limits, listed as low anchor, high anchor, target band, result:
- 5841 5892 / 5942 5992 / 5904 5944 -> -1.6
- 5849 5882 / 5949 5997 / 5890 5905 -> 1.1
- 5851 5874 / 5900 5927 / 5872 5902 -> 0.0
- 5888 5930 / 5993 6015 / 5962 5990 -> -1.4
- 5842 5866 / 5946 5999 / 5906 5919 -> -0.2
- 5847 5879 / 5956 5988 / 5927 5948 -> -1.3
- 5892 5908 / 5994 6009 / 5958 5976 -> -1.3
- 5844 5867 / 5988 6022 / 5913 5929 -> -1.1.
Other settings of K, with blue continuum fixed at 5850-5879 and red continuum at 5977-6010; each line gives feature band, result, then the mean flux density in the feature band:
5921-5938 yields -0.7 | 15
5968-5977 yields 0.1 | 13.7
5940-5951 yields -0.6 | 15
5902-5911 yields -0.2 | 14.9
